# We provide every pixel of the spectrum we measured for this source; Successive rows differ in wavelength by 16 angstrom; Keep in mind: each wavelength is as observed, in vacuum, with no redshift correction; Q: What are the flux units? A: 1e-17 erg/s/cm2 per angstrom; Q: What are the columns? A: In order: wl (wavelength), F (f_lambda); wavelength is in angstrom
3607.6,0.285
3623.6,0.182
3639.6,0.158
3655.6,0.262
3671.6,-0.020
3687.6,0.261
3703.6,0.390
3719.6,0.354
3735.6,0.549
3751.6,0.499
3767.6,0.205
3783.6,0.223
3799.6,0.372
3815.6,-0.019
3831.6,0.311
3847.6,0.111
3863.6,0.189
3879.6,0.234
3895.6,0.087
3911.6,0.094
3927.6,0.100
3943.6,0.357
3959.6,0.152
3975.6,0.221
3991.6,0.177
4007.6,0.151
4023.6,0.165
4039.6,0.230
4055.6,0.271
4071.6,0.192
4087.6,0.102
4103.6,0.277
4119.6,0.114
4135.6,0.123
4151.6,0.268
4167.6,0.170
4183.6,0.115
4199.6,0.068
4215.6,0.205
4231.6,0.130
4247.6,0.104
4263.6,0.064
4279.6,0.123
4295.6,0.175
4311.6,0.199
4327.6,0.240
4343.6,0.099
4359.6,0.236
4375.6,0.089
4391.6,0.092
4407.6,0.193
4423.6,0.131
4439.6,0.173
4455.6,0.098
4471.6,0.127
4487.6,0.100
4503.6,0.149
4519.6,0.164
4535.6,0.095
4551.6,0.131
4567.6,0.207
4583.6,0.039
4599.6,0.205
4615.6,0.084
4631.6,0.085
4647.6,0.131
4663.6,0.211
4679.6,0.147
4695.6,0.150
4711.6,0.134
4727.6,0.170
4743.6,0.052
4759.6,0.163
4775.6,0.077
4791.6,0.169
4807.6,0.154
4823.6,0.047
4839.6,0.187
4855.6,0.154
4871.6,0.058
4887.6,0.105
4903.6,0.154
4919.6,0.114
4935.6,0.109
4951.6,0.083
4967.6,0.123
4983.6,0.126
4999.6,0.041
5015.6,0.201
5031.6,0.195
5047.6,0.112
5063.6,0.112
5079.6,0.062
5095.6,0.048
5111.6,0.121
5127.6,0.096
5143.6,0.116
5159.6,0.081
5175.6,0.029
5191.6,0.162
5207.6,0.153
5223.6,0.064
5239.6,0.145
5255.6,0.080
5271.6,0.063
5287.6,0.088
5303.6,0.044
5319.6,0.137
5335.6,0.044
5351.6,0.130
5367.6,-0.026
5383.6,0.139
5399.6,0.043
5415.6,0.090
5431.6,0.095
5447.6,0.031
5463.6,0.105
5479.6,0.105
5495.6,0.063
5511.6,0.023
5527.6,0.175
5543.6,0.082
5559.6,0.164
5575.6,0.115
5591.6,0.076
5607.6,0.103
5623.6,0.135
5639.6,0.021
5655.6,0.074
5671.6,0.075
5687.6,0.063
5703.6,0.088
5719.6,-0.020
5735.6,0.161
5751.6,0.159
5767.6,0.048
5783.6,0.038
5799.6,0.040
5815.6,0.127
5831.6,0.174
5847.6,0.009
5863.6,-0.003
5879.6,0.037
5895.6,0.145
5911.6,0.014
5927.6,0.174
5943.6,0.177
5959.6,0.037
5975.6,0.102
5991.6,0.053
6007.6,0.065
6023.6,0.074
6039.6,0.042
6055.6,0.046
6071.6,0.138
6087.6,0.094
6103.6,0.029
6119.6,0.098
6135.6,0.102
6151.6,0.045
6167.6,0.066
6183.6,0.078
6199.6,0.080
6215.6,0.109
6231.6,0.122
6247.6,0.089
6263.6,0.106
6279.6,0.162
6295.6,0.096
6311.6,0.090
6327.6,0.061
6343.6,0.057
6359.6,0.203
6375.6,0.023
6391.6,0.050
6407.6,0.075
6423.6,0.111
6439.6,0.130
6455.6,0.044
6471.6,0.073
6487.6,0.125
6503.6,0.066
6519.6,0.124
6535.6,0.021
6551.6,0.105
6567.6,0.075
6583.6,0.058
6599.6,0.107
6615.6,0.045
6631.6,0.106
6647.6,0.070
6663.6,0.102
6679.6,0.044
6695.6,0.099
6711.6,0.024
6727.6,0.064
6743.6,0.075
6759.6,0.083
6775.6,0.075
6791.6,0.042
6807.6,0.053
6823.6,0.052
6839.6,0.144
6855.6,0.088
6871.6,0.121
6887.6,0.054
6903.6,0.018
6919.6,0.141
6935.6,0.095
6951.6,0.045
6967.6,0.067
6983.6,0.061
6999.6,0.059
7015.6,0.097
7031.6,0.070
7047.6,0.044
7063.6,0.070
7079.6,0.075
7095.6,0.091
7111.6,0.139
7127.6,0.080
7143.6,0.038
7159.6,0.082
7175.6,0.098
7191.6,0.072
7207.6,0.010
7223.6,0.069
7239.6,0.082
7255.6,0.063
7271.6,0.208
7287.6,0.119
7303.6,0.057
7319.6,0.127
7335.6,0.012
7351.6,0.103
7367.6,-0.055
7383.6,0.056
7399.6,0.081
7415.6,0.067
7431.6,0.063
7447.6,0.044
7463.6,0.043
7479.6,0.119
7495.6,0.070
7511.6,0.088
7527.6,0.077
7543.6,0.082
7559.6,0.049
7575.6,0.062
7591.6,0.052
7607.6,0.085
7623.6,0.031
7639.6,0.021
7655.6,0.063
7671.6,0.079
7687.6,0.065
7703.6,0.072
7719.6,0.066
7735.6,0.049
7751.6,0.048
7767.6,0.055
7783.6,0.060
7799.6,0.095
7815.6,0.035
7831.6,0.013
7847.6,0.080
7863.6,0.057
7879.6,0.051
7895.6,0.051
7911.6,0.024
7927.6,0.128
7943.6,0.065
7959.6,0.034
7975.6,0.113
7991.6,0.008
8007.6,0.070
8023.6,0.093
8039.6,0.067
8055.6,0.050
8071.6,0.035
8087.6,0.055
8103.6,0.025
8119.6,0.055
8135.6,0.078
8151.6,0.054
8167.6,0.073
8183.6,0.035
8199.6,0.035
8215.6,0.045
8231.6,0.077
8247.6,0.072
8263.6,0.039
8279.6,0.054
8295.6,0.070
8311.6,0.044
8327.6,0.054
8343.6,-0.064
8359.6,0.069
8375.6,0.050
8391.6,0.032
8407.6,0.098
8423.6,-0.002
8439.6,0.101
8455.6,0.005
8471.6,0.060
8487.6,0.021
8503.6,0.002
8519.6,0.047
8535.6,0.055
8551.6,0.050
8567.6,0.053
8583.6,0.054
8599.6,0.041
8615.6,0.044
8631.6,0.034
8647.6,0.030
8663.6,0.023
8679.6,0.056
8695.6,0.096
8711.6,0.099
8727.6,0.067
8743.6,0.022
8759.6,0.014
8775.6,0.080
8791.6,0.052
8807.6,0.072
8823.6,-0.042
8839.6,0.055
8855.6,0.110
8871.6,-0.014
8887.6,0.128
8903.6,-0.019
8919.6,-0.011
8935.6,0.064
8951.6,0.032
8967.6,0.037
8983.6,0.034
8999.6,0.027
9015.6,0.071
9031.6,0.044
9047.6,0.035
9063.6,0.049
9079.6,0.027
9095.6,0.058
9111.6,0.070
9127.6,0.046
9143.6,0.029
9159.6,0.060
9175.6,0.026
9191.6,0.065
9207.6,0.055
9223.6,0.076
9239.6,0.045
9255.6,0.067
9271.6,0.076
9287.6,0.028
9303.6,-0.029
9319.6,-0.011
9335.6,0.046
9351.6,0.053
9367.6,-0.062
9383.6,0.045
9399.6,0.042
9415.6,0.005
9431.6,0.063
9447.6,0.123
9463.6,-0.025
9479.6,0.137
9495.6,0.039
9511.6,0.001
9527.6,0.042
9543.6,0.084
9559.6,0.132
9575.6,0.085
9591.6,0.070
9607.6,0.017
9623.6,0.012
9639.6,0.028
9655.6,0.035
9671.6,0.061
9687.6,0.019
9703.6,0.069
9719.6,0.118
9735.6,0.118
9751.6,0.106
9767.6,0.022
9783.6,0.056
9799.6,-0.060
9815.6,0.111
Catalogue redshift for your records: 0.538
